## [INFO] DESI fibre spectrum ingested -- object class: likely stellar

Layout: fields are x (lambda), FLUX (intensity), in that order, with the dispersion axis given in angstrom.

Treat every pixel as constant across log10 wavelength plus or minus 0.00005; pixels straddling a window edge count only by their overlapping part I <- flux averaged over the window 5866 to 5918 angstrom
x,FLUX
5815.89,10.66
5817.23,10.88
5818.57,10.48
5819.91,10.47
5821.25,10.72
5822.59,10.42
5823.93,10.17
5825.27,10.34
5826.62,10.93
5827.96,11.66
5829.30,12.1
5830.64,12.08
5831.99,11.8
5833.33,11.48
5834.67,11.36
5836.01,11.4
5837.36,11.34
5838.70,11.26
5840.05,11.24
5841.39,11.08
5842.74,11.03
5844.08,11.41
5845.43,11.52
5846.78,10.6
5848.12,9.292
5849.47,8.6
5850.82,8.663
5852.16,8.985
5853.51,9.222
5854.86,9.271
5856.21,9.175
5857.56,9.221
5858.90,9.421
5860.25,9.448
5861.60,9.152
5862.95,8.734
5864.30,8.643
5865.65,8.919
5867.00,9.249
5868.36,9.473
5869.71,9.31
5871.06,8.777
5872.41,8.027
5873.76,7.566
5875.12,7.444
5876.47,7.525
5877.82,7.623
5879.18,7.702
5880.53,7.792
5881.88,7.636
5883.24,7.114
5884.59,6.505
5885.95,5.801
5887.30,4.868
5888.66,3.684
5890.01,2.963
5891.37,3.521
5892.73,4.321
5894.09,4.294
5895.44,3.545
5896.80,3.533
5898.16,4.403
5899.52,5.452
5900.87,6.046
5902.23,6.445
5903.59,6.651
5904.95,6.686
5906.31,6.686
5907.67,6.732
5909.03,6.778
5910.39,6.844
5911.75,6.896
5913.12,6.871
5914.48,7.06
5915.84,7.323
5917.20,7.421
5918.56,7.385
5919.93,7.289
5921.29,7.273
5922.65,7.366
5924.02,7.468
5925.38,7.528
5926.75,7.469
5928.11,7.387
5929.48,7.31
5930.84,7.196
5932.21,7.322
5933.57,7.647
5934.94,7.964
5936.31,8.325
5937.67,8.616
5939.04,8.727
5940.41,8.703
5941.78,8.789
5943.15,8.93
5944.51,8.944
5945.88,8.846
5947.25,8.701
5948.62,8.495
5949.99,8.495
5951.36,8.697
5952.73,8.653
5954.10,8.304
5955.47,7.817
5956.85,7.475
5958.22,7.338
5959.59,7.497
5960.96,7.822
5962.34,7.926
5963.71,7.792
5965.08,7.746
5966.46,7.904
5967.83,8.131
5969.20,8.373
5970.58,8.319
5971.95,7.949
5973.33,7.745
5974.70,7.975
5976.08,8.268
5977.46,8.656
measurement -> 6.5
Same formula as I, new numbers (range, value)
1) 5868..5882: 8.07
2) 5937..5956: 8.63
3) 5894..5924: 6.38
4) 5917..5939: 7.6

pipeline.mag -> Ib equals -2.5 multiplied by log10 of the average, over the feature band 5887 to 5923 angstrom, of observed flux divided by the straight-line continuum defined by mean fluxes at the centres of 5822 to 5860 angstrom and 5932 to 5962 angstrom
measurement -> 0.480 mag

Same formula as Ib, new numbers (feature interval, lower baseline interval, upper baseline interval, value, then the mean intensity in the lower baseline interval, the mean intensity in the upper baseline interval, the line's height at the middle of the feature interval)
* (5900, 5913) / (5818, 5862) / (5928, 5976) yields 0.34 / 10.5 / 8.12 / 9.08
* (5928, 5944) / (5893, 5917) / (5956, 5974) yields -0.16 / 6.02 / 7.84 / 6.96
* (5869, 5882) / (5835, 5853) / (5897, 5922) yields 0.09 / 10.5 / 6.62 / 8.63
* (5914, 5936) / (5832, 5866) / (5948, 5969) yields 0.17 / 10.1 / 8.01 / 8.64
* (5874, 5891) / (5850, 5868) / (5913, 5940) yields 0.32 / 9.09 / 7.57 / 8.56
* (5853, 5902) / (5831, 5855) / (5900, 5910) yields 0.20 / 10.6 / 6.57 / 8.34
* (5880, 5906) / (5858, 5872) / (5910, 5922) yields 0.44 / 9.1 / 7.16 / 8.03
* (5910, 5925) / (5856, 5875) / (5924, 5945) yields 0.14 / 8.89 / 8.03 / 8.24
